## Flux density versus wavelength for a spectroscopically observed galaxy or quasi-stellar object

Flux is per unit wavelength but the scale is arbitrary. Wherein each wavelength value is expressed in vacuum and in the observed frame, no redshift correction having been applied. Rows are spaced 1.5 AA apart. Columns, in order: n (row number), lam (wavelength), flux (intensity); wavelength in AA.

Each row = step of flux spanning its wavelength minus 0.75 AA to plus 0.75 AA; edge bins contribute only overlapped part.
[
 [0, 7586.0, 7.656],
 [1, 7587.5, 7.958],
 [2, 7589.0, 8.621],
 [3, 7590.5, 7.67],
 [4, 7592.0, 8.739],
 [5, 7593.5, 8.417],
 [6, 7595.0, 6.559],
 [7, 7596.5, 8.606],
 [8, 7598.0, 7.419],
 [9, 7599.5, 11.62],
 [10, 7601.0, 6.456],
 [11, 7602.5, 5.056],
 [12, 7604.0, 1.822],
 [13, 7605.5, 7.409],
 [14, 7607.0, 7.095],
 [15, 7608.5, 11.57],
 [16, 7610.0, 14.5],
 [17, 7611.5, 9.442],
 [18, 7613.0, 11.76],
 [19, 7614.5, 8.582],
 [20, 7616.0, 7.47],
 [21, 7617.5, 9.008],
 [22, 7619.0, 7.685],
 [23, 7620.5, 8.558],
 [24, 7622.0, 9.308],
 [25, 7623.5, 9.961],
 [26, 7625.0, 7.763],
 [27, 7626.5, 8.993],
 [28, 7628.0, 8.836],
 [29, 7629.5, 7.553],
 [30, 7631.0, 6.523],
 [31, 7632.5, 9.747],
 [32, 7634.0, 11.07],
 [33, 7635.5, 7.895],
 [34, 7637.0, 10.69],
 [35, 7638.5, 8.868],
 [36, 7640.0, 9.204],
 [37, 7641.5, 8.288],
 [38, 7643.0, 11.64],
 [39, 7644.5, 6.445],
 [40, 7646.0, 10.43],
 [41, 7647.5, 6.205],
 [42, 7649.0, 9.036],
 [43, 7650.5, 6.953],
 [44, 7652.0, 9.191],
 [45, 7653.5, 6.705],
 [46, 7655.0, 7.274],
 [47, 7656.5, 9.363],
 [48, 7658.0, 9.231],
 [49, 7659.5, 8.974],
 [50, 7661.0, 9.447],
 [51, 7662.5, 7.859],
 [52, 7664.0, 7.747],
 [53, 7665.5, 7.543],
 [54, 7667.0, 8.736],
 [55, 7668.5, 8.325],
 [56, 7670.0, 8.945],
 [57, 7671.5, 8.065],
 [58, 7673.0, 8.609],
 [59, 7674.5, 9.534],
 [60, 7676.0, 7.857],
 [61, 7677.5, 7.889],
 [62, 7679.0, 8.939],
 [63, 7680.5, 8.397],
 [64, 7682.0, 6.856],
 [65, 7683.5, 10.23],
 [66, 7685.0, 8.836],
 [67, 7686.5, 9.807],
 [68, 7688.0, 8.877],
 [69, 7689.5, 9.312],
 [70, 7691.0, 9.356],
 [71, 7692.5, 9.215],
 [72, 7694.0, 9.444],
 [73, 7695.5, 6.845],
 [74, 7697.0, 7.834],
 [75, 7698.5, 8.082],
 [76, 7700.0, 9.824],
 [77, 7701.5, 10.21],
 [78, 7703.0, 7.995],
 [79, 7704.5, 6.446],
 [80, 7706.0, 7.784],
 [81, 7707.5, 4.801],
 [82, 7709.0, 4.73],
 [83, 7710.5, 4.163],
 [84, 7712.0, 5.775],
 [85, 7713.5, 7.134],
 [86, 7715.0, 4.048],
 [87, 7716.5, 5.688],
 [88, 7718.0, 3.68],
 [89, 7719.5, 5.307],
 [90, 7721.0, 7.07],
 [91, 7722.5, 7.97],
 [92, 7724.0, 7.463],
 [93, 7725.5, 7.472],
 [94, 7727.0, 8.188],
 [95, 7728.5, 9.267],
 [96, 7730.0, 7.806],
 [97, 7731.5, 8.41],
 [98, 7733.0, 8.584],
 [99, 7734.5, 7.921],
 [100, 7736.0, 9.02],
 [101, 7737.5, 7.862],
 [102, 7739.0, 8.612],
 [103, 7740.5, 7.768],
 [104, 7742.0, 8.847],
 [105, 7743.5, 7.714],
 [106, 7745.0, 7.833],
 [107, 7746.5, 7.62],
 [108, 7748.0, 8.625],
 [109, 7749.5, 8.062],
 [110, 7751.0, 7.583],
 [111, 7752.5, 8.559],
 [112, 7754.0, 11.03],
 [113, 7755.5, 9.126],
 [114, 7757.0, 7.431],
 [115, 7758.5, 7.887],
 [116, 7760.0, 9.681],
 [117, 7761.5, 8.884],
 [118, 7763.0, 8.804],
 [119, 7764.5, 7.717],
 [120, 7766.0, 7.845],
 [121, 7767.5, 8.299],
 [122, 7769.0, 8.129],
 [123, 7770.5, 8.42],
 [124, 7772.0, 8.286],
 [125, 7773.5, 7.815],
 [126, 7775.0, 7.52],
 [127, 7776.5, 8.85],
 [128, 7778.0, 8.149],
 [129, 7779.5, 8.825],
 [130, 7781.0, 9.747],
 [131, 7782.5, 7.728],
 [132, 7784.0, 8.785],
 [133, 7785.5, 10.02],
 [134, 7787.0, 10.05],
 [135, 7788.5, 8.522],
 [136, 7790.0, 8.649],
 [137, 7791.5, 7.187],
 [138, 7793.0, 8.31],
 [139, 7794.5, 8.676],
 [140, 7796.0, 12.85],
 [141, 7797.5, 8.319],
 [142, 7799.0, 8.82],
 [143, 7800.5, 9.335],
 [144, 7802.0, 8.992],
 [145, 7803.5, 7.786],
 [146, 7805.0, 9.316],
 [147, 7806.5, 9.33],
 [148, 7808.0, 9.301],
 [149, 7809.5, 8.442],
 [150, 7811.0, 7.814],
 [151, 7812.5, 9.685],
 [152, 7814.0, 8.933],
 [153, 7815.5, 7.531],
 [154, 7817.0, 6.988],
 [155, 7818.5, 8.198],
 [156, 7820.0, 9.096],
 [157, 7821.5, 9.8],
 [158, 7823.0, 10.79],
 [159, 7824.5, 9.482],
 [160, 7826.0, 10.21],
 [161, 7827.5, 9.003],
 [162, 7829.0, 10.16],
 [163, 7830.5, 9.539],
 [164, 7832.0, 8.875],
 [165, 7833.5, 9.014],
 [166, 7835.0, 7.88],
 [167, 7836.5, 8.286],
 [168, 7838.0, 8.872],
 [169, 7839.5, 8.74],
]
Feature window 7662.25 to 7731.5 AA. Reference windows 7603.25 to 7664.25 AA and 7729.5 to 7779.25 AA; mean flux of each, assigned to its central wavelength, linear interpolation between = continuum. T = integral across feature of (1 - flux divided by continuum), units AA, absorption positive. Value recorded 6.22 AA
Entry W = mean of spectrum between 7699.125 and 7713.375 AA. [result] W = 6.88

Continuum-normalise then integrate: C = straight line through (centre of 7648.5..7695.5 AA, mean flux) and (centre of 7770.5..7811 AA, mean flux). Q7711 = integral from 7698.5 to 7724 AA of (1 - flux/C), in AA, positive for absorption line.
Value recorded 6.3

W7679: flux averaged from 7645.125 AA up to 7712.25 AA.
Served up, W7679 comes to 8.19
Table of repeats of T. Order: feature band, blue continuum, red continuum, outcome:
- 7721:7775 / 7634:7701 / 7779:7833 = 3.6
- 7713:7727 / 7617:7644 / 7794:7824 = 4.2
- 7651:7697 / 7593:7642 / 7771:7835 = 0.7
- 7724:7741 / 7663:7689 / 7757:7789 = 0.6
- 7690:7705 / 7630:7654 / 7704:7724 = -4.9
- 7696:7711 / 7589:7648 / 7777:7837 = 2.6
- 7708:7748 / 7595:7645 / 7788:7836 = 7.6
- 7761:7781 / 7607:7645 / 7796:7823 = 1.4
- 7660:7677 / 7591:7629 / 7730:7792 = 0.1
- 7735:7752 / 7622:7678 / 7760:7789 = 0.9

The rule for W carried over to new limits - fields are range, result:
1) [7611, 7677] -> 8.66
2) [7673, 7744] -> 7.77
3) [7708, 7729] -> 6.23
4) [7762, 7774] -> 8.19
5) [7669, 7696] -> 8.74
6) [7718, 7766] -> 8.12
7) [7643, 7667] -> 8.29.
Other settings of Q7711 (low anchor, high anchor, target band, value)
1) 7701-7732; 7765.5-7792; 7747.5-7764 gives -1.8 AA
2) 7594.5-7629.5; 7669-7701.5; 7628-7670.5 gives 0.2 AA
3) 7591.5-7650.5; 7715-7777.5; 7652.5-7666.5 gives 0.2 AA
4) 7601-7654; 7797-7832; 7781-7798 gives -0.2 AA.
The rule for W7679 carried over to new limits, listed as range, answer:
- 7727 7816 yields 8.59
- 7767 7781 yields 8.33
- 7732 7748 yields 8.2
